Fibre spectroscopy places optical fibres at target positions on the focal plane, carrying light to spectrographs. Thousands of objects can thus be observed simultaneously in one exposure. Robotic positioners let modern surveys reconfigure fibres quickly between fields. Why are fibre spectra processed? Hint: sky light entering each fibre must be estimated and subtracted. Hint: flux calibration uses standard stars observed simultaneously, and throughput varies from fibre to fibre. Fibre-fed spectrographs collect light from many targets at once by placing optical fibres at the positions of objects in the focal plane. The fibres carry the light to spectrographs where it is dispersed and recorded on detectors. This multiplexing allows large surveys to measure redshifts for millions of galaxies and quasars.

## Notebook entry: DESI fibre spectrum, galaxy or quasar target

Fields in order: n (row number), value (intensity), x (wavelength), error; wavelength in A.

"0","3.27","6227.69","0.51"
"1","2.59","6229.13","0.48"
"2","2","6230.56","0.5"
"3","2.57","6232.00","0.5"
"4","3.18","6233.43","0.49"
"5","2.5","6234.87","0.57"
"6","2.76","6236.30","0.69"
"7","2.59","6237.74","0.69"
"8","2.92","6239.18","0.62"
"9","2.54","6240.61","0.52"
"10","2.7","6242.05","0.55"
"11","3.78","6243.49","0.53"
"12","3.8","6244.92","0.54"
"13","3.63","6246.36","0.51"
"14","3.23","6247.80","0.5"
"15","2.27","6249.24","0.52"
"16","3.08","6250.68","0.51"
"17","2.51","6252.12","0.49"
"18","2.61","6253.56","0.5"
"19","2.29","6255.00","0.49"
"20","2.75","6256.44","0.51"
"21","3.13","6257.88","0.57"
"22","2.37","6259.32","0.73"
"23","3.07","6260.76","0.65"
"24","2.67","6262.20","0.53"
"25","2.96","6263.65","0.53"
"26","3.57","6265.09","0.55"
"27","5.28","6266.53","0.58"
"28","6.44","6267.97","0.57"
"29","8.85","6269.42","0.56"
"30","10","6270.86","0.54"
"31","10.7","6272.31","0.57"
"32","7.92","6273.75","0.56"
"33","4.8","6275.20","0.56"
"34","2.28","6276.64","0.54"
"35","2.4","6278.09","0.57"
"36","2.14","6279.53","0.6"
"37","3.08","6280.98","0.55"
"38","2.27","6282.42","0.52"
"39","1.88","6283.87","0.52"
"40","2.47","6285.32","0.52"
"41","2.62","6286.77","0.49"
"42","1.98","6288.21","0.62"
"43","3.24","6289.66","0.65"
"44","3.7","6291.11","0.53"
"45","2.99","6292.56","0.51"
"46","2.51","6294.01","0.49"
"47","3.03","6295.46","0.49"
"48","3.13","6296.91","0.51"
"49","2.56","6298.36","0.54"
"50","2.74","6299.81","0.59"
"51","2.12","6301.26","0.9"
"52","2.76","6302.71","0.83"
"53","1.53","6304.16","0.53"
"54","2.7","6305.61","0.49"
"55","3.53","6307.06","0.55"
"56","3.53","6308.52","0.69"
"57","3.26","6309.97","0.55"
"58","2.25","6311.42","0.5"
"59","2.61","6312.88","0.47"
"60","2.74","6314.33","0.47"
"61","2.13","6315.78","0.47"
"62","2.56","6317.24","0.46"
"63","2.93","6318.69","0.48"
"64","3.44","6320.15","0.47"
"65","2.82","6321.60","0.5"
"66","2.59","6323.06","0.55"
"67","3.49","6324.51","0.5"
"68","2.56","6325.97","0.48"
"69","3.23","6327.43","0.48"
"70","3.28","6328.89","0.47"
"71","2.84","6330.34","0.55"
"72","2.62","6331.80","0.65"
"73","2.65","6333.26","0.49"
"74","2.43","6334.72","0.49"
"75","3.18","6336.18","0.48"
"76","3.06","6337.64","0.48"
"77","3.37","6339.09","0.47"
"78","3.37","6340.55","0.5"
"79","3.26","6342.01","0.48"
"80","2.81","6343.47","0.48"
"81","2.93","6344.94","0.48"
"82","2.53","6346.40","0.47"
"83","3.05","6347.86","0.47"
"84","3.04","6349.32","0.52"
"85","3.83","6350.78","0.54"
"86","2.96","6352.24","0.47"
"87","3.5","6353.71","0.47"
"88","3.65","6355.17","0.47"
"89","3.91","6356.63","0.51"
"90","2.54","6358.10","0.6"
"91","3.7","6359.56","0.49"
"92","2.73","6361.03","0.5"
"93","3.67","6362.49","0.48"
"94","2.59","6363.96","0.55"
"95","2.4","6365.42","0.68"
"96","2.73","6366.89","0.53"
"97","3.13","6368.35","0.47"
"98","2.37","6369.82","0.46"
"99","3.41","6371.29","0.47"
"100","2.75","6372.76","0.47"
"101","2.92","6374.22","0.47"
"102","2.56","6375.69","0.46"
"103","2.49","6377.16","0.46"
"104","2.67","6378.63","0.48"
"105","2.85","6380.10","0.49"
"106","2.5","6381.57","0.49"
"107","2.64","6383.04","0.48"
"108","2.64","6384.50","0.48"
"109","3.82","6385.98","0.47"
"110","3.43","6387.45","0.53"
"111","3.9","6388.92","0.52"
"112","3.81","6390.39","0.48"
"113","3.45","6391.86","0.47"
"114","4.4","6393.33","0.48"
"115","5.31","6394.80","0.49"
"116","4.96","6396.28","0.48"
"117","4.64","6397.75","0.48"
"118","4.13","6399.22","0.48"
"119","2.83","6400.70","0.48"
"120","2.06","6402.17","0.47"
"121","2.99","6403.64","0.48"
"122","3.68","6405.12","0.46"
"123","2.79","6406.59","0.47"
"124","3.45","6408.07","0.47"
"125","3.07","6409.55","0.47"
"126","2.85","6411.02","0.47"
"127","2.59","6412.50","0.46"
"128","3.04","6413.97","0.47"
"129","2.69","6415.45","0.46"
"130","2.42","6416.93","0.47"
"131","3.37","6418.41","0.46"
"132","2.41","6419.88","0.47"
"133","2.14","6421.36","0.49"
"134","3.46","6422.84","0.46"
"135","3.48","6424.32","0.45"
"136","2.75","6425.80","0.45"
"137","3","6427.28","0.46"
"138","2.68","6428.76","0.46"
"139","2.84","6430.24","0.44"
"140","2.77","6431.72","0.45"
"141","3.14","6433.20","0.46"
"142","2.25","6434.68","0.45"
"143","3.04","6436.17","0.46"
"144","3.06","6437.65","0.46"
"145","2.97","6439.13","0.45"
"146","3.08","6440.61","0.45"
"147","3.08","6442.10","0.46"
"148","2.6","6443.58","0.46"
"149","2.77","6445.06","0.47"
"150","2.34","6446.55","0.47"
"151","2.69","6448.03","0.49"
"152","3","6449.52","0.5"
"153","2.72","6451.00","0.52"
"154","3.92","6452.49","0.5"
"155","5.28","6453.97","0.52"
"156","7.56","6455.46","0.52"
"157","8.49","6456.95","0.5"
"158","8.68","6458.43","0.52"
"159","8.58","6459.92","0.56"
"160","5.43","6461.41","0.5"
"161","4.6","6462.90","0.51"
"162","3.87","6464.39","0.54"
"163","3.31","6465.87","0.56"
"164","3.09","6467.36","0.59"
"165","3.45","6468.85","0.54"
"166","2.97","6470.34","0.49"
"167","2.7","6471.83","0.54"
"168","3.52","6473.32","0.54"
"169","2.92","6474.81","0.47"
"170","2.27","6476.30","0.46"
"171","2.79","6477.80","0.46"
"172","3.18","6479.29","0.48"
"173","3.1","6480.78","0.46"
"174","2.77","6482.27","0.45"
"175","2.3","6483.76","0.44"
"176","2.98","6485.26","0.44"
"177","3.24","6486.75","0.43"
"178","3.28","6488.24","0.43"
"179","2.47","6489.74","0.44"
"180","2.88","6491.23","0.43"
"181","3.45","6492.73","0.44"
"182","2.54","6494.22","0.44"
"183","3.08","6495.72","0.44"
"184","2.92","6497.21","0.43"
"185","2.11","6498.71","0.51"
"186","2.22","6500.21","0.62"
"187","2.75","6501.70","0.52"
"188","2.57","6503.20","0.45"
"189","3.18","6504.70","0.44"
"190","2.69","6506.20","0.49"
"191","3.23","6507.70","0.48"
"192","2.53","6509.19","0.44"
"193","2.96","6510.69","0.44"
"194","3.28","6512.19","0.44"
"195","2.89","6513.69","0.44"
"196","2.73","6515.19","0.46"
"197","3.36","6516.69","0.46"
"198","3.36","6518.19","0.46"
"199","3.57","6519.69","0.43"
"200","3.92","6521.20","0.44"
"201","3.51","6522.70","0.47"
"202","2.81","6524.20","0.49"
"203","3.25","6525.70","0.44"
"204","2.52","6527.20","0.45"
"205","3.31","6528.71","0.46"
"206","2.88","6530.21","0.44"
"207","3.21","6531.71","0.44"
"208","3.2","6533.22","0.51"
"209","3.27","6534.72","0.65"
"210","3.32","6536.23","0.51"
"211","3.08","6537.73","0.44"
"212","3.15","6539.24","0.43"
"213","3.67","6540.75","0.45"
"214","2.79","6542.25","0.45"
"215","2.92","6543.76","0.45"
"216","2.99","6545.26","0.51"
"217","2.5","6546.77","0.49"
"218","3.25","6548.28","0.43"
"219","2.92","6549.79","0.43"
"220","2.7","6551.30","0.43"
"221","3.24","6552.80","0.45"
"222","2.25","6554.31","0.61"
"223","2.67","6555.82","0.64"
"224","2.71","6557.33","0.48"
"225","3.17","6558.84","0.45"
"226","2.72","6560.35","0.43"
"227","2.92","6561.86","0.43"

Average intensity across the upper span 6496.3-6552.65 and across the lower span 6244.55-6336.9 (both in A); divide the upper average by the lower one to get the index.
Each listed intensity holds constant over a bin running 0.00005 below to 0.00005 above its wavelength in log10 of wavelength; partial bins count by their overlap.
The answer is 0.91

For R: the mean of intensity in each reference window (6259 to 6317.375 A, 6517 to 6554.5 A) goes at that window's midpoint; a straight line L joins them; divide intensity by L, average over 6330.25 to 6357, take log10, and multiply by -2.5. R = 0.12 mag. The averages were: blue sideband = 3.56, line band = 3.1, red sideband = 3.12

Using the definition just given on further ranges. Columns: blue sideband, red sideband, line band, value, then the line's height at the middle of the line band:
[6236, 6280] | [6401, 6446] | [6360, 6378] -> 0.15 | 3.24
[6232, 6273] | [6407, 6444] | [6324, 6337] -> 0.17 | 3.41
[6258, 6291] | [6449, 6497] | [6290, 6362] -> 0.36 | 4.11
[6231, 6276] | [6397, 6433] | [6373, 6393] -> 0.04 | 3.2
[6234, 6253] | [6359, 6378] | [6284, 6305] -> 0.10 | 2.92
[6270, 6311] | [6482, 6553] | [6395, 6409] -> -0.10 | 3.25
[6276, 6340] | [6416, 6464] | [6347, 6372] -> 0.01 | 3.15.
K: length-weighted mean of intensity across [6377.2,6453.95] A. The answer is 3.14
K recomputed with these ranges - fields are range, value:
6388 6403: 3.94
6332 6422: 3.13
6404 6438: 2.91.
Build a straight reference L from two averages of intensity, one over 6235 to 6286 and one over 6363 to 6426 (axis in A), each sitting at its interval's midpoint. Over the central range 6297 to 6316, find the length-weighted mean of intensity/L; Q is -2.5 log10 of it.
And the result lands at 0.30 mag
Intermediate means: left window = 3.75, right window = 3.13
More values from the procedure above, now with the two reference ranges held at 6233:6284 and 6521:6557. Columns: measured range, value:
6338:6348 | 0.17 mag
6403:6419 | 0.13 mag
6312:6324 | 0.30 mag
